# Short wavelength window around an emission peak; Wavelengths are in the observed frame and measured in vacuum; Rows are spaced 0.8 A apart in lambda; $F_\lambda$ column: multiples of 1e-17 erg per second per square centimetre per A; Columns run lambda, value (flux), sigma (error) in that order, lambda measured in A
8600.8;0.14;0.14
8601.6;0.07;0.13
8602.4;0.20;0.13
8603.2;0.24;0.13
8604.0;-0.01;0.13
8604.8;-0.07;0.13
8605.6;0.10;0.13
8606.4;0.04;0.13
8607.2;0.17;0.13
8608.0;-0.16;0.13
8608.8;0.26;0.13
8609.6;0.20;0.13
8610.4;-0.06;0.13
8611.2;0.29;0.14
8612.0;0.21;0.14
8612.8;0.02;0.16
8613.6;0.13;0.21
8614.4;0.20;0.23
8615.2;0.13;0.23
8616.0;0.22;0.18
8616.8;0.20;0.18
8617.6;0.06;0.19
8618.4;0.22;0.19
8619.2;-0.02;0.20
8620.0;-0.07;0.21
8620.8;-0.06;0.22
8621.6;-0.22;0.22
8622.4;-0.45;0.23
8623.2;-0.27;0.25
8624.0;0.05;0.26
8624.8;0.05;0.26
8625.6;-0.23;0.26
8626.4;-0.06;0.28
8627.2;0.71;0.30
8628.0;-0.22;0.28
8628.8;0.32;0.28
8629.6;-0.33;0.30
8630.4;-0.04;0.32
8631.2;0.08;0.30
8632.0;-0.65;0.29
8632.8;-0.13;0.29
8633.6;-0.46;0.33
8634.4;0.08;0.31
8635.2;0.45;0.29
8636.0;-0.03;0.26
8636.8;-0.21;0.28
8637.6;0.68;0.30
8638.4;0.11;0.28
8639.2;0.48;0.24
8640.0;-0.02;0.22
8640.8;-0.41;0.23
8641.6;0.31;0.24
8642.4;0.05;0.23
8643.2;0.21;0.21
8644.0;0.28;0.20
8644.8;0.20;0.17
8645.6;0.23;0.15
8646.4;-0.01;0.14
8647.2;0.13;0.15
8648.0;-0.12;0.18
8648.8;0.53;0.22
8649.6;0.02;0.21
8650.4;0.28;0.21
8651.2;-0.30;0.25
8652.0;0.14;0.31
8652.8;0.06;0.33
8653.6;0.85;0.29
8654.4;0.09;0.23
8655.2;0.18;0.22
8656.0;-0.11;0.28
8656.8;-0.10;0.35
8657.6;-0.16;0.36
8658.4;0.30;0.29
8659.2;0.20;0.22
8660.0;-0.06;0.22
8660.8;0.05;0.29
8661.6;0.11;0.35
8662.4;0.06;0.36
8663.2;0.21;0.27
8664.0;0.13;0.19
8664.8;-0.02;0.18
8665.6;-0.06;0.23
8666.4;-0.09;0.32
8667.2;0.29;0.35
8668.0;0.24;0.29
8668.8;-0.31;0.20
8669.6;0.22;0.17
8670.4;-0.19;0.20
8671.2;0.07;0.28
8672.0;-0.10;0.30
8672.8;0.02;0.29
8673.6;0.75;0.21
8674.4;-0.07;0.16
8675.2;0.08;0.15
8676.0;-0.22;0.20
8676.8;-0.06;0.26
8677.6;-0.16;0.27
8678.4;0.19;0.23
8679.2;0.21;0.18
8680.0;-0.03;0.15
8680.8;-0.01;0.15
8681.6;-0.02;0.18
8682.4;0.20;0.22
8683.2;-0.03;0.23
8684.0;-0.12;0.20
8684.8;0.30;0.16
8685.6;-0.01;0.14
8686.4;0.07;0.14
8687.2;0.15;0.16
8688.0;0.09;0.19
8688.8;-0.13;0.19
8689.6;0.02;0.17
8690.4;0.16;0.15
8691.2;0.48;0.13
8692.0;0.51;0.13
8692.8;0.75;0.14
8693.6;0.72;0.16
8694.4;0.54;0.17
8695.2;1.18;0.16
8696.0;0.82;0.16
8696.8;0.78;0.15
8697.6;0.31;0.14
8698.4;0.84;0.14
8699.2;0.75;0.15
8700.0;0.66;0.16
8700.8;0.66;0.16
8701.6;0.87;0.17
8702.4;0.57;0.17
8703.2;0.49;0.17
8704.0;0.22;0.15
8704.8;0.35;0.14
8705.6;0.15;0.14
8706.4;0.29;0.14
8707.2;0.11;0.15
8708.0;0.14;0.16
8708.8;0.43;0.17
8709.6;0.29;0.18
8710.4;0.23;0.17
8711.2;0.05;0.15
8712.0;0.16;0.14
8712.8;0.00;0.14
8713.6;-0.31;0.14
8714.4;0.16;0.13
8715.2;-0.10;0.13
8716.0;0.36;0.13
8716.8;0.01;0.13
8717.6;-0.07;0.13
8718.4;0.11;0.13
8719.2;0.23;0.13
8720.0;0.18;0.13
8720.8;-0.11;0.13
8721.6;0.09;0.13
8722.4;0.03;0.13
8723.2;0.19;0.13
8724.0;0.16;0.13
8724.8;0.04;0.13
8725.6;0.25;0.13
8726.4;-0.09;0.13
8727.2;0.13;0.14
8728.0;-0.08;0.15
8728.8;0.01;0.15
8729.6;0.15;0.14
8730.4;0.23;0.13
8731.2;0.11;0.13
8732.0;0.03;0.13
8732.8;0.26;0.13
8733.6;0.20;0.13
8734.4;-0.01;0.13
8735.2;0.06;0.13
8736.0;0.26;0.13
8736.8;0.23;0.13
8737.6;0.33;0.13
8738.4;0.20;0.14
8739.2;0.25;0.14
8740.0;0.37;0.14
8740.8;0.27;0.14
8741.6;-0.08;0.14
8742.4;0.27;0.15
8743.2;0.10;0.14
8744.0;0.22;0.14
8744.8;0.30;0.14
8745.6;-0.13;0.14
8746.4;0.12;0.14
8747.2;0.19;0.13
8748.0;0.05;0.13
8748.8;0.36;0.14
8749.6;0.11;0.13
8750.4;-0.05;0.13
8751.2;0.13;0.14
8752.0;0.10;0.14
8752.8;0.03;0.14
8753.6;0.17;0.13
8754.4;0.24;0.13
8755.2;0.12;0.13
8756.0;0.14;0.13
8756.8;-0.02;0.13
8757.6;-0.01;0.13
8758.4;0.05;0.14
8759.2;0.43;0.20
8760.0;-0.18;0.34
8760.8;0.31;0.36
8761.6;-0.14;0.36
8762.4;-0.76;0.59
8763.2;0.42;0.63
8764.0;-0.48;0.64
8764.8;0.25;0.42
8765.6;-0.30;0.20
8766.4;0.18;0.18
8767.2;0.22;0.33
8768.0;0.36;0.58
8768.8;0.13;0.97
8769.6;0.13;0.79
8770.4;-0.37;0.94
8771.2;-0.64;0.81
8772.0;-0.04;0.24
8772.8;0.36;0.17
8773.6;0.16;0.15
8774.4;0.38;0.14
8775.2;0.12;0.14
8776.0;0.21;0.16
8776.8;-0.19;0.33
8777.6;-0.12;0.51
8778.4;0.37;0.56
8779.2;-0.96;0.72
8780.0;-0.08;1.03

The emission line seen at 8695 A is [O II] 3727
